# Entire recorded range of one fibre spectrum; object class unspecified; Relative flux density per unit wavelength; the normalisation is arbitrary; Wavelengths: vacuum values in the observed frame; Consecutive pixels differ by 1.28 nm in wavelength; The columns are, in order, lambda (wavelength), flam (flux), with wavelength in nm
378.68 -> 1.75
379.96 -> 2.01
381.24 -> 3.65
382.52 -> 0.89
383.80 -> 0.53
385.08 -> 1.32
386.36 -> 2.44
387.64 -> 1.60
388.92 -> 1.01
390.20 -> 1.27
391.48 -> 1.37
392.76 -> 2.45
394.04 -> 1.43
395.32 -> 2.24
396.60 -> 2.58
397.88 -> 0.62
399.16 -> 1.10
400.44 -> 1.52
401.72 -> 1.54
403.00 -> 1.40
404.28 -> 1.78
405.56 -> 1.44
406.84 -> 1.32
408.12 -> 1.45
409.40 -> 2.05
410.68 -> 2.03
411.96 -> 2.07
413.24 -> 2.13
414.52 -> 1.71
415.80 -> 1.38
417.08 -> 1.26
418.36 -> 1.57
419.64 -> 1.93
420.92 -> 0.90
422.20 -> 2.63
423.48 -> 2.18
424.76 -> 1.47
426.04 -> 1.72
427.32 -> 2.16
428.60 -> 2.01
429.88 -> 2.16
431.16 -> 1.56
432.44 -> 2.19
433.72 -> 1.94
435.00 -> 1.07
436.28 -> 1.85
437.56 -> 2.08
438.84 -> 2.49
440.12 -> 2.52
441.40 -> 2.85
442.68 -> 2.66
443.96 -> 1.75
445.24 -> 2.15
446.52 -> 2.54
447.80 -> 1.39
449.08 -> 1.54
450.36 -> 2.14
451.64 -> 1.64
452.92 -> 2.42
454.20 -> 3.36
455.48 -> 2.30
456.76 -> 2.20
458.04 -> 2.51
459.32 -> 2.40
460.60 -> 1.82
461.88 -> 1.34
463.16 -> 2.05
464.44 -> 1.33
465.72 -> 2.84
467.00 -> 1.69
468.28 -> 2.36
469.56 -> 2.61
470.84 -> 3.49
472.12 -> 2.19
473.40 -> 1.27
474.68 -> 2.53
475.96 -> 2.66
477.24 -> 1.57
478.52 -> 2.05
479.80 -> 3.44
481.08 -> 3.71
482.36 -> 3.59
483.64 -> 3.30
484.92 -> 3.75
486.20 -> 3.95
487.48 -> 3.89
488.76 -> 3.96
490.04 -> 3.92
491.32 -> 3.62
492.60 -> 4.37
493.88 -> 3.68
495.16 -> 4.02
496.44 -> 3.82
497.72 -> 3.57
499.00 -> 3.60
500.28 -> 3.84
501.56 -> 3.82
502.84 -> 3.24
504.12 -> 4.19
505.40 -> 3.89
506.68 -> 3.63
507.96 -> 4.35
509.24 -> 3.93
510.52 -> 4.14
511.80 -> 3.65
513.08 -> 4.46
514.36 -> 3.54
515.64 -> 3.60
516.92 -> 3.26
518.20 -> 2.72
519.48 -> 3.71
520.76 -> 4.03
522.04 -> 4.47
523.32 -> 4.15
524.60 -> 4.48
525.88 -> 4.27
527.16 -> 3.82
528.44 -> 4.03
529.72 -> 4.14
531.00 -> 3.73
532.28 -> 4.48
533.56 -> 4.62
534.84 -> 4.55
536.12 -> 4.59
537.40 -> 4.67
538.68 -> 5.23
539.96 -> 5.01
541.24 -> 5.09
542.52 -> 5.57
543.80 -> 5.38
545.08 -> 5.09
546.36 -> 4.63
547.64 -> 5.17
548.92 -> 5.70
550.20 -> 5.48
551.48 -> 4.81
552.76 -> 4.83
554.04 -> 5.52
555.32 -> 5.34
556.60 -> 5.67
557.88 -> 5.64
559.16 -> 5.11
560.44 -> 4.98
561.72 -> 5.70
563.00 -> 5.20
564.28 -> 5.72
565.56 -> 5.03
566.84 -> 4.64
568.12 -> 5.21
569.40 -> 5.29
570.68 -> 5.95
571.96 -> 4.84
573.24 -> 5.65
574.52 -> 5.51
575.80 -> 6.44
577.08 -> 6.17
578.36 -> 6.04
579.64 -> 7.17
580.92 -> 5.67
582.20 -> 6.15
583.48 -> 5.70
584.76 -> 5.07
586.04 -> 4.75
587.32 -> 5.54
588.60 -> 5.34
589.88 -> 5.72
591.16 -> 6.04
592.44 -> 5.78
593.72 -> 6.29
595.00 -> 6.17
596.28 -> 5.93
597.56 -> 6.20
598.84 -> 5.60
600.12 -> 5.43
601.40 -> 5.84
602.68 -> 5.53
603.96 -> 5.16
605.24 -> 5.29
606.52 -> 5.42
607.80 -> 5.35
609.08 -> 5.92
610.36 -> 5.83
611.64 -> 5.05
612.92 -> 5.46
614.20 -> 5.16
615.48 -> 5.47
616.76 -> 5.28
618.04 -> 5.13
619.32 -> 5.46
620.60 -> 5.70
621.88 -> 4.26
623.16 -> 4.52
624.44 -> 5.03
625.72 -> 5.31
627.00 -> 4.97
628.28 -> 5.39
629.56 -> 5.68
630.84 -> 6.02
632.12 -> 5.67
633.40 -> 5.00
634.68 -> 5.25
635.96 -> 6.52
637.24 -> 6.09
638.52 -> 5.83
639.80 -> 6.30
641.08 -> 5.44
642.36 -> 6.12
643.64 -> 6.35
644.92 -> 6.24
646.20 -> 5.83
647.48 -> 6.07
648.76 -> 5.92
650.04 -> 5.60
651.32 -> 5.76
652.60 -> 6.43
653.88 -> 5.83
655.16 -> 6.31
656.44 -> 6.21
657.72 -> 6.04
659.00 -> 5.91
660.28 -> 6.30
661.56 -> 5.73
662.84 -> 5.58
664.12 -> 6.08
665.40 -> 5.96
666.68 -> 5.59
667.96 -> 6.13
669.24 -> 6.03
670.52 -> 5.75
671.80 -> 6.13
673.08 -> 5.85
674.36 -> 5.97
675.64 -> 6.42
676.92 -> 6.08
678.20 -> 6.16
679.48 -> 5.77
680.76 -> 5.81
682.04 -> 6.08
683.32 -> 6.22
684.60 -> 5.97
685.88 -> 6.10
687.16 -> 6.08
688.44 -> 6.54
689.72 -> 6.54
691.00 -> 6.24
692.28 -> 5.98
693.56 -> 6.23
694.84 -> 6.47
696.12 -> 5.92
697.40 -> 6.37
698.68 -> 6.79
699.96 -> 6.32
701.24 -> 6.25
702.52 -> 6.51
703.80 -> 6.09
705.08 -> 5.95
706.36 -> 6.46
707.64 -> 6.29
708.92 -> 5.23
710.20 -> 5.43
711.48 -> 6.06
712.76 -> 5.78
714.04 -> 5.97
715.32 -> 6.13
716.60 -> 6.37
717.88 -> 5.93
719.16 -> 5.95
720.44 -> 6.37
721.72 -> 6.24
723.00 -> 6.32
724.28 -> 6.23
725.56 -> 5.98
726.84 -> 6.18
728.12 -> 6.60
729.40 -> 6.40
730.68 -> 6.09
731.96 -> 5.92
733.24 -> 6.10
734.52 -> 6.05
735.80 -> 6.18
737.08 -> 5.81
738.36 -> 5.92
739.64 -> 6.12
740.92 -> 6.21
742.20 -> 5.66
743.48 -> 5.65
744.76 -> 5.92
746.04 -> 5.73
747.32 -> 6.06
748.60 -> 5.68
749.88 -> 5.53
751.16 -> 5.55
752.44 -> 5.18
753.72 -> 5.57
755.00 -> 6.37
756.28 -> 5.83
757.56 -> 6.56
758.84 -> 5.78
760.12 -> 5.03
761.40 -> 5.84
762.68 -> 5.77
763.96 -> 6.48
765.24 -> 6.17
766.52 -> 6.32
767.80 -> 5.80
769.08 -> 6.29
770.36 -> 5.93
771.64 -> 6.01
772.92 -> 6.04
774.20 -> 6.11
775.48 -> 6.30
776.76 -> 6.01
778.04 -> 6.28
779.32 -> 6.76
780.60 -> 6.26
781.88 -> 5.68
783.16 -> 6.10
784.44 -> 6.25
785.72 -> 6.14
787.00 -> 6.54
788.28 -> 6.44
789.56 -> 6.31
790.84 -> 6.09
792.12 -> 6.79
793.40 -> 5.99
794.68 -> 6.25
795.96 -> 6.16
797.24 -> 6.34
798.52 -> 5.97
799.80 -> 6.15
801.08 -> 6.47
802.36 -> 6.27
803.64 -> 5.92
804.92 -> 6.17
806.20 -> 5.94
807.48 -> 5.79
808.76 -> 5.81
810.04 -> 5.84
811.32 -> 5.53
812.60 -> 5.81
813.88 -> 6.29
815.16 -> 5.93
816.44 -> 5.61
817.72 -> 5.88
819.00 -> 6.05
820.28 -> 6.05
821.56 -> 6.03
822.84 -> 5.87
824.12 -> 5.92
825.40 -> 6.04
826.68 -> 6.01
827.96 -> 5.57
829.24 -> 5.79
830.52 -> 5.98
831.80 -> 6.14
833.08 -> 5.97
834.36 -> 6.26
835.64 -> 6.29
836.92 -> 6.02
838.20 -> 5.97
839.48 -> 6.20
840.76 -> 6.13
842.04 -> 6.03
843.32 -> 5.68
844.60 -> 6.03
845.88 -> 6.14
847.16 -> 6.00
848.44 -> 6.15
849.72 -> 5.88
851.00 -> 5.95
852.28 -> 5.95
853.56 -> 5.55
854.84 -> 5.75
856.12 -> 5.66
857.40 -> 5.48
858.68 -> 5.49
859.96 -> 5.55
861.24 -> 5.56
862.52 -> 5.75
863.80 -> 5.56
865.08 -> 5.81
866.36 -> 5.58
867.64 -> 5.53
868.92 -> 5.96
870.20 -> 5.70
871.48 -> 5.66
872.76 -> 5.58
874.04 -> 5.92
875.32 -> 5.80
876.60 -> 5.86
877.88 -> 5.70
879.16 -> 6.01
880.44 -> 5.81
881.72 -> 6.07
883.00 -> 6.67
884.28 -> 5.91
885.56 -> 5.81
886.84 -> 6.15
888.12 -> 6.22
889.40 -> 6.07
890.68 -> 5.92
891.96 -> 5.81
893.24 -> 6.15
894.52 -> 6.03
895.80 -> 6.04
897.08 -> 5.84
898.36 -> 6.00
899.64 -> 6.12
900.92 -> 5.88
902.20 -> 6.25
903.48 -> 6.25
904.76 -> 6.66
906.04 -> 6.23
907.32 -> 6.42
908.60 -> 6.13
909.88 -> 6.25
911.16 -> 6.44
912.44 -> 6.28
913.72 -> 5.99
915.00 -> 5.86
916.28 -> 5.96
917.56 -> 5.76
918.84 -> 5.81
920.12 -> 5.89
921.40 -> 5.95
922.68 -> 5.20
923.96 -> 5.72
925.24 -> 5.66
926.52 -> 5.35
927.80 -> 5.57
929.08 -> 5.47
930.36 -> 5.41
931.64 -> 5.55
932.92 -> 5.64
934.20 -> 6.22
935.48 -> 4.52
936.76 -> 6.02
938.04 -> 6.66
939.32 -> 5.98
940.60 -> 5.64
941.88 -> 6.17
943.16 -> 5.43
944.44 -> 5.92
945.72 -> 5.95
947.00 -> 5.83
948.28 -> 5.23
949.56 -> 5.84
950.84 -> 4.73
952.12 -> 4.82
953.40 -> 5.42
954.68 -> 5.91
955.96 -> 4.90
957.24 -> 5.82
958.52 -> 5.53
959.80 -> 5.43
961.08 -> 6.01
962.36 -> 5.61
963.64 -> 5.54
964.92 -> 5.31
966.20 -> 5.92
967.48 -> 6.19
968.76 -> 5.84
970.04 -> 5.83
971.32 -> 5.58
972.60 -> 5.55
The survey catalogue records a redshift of 0.203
